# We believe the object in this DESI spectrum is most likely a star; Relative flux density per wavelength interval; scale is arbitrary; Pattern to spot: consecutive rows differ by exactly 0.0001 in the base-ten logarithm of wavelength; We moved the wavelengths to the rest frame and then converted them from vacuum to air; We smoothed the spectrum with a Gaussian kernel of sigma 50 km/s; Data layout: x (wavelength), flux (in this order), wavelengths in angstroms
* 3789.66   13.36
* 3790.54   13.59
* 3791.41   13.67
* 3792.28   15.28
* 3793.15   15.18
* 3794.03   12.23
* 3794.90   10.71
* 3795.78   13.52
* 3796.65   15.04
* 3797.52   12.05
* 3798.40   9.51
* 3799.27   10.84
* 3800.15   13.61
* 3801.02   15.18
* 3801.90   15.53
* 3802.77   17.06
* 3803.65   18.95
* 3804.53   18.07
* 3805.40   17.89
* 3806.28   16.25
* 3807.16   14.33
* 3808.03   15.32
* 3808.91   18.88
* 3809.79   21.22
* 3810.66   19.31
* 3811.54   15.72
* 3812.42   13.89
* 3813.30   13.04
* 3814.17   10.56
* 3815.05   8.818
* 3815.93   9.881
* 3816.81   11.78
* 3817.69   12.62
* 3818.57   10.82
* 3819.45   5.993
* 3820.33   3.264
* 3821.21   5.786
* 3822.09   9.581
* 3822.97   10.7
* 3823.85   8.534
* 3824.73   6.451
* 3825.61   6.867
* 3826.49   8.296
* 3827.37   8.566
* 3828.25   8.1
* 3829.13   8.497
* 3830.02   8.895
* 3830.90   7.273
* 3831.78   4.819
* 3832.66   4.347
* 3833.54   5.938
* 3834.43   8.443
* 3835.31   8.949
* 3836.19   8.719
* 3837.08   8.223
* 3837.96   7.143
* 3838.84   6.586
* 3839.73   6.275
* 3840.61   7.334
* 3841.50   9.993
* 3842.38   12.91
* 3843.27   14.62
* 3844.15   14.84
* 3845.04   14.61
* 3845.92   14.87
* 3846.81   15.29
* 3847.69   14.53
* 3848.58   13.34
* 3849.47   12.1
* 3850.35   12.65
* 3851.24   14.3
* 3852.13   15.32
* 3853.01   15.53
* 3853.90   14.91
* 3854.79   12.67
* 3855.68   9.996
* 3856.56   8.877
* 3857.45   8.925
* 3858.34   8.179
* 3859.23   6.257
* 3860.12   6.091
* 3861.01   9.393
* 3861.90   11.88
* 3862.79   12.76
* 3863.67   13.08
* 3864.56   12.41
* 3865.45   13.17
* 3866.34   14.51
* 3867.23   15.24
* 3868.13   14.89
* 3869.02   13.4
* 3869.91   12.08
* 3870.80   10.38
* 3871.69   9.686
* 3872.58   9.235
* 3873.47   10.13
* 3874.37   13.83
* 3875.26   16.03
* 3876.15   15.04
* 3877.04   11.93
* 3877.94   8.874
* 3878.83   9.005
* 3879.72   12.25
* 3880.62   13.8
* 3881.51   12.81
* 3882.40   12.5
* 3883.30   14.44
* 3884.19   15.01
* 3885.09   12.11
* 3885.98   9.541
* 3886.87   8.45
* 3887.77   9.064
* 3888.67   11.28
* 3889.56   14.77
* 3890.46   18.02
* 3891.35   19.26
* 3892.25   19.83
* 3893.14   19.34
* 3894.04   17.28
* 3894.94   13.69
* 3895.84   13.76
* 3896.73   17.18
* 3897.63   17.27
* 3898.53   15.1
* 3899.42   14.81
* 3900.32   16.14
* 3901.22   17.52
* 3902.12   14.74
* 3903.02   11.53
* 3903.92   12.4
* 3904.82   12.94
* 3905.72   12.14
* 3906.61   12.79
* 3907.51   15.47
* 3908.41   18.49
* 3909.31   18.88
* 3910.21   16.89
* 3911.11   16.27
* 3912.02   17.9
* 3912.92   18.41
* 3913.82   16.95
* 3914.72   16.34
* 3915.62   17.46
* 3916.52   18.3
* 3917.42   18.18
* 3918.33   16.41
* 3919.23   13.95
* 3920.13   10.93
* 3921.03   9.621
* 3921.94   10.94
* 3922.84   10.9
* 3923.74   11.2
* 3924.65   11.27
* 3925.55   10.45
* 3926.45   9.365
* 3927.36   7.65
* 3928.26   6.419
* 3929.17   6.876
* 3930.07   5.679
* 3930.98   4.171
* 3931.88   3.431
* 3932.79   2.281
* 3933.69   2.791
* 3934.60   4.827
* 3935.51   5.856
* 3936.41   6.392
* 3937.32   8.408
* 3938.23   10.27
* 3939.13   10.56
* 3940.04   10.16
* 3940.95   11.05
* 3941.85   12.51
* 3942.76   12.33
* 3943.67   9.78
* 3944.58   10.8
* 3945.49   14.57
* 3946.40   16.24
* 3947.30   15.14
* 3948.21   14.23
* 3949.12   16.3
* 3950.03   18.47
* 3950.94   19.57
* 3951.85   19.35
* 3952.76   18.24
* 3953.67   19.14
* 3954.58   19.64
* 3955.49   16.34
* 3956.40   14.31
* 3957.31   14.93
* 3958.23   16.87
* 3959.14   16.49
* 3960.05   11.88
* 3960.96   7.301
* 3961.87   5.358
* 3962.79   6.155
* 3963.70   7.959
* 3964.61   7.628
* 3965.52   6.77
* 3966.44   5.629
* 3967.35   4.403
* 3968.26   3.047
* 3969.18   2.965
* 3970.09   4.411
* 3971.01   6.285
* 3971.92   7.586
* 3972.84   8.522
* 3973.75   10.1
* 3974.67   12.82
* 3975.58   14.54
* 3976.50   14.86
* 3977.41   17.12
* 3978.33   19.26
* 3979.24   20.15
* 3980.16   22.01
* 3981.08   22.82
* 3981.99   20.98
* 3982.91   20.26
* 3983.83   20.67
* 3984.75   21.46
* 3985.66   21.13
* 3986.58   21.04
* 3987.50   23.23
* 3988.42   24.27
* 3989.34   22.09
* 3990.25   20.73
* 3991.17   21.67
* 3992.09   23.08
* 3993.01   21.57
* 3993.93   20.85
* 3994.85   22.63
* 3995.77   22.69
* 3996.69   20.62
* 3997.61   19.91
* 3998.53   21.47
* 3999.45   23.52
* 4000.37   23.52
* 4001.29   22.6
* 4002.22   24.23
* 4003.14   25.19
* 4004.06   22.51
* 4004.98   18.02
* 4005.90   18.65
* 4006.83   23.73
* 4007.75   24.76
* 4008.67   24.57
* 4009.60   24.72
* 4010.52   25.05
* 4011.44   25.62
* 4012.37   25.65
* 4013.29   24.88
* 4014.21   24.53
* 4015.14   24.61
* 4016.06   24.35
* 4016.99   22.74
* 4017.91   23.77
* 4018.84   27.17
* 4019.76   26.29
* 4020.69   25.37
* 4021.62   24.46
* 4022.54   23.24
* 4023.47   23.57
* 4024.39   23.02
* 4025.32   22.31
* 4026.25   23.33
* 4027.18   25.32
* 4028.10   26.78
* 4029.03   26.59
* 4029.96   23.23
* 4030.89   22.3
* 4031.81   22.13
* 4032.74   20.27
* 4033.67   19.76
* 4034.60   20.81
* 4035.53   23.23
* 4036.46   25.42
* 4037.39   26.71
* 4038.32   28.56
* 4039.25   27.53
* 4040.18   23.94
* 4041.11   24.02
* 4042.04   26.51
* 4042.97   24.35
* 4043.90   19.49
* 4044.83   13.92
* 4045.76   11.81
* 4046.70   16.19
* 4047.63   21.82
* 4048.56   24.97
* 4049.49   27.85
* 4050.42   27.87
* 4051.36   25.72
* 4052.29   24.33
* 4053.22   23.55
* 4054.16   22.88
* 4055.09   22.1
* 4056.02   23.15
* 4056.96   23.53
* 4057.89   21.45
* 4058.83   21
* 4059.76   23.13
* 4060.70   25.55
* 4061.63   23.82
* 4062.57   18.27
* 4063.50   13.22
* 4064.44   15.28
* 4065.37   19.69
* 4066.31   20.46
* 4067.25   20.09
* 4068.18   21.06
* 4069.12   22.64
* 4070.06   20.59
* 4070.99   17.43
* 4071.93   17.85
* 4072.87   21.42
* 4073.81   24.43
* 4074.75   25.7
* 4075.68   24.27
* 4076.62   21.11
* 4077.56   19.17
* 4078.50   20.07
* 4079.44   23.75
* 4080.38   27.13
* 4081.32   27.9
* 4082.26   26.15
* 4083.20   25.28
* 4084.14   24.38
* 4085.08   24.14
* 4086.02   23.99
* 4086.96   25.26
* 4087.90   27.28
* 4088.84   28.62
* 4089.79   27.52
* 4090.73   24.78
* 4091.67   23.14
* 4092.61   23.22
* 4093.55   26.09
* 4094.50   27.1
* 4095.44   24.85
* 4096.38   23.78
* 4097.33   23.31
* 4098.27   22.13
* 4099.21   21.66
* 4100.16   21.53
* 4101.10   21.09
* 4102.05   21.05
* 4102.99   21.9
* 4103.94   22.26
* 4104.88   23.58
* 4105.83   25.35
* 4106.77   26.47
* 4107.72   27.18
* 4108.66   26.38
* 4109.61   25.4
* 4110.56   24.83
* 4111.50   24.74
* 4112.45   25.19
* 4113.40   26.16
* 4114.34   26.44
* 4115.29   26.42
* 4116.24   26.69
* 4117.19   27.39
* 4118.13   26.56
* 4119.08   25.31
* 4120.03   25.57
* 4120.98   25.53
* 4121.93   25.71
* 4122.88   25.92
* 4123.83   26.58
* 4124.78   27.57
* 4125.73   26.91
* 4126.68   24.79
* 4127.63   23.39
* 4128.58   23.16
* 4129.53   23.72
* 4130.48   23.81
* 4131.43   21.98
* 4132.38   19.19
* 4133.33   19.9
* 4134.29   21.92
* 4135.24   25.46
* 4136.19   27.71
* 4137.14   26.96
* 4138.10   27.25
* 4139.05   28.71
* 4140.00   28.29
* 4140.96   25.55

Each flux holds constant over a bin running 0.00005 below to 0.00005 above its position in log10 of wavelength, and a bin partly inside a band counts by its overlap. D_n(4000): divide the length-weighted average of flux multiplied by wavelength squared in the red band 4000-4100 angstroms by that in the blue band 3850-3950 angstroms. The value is 2.01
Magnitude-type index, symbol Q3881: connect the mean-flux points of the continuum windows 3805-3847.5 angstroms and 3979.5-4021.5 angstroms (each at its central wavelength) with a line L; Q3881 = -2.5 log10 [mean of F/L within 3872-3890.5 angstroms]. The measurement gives 0.194 mag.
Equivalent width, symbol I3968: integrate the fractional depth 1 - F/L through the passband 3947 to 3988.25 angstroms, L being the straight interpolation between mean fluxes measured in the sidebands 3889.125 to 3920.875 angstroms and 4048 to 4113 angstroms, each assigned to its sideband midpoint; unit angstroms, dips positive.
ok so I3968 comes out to 9.8 angstroms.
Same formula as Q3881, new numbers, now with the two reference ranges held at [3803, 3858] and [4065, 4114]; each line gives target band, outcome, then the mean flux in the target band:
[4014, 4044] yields -0.16 mag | 24.2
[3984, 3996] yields -0.16 mag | 22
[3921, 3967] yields 0.47 mag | 10.9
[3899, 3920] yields -0.05 mag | 15.8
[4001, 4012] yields -0.18 mag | 23.3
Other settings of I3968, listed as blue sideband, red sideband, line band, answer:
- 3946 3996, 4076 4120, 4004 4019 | -4.4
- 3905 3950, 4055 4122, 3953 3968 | 3.0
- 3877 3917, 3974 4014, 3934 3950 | 6.0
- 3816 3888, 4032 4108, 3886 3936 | 3.1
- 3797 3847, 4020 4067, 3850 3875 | 2.8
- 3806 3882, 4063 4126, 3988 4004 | -3.0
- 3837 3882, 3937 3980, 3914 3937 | 4.5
